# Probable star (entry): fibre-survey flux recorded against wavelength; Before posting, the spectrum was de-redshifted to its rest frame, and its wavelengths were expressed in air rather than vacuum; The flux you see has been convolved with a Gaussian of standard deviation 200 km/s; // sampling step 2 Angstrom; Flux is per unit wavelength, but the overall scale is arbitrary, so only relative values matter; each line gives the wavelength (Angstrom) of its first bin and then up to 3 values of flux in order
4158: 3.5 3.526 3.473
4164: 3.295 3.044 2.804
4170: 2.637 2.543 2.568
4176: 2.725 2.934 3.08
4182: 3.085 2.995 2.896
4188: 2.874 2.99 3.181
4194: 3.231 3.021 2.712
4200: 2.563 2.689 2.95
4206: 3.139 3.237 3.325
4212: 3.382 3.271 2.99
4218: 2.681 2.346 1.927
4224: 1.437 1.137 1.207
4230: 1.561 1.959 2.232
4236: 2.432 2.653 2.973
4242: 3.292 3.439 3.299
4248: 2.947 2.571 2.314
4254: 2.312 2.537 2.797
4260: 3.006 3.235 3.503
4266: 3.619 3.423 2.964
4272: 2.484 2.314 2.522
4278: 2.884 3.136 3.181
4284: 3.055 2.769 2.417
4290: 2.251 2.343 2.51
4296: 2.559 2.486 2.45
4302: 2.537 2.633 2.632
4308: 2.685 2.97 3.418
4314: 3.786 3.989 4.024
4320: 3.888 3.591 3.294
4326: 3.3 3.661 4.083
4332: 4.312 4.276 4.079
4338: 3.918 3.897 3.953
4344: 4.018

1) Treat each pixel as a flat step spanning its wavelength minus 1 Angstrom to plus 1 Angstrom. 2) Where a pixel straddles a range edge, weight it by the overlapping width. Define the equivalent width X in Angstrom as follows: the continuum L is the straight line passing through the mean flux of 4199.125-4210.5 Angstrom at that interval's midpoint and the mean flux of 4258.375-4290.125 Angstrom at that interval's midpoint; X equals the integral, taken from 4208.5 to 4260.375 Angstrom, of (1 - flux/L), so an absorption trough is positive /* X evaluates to 7.3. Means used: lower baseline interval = 2.97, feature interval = 2.54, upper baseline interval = 2.94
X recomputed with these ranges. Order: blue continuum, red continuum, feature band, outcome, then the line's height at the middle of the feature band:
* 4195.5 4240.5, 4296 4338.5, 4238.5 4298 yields 2.0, 2.96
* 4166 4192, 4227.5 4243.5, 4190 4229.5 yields -0.7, 2.59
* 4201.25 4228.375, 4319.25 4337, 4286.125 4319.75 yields 6.5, 3.55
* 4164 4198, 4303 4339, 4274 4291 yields 3.3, 3.4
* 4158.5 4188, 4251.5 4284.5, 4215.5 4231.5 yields 5.8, 2.94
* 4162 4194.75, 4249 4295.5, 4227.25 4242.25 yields 3.1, 2.85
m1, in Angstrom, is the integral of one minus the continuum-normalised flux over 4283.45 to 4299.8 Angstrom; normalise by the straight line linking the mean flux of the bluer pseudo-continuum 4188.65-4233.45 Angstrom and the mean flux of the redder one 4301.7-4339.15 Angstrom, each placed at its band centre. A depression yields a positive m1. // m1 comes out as 3.8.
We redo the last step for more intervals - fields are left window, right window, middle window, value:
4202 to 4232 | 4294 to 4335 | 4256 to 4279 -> -0.5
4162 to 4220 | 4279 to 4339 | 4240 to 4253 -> 0.4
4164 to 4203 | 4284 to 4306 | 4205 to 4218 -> -1.8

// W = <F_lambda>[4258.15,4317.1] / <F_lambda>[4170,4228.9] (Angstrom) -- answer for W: 1.1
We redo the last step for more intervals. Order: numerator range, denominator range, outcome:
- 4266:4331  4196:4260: 1.16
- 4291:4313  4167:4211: 0.91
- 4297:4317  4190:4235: 1.15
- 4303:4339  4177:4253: 1.32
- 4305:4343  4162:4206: 1.26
